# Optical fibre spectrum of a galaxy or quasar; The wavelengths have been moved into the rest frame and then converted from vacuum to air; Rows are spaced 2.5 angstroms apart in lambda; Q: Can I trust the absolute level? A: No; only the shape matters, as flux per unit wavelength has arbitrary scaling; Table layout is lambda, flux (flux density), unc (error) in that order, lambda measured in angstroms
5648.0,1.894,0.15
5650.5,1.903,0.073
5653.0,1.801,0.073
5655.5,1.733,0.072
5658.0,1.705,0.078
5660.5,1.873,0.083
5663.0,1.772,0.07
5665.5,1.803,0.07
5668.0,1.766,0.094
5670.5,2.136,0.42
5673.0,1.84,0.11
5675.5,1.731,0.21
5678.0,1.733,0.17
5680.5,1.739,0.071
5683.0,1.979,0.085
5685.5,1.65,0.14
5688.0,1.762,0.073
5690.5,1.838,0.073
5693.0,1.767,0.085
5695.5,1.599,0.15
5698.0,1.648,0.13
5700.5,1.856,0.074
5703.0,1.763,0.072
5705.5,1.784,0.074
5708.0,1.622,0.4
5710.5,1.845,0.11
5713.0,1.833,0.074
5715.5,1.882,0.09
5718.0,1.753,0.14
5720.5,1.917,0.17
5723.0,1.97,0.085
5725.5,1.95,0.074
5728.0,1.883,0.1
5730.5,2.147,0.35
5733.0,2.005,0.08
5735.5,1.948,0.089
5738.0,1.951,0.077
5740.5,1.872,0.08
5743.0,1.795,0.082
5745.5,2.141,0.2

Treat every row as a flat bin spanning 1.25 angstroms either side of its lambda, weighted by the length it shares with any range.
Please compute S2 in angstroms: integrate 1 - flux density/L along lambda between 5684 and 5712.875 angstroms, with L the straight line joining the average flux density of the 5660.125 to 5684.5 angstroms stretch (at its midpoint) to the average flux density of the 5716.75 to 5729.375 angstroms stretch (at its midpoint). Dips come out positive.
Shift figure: 1.88 angstroms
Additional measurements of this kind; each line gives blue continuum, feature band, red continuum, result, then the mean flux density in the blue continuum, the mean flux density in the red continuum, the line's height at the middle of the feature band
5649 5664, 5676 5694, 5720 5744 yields 0.74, 1.8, 1.95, 1.86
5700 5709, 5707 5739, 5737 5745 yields -1.35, 1.75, 1.9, 1.82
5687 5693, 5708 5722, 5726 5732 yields 0.74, 1.79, 2.01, 1.93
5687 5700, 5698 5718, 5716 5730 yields 0.34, 1.73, 1.91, 1.82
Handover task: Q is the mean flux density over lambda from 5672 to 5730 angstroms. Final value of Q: 1.8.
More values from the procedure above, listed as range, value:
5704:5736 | 1.89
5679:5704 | 1.76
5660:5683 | 1.83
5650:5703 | 1.79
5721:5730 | 1.95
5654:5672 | 1.83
